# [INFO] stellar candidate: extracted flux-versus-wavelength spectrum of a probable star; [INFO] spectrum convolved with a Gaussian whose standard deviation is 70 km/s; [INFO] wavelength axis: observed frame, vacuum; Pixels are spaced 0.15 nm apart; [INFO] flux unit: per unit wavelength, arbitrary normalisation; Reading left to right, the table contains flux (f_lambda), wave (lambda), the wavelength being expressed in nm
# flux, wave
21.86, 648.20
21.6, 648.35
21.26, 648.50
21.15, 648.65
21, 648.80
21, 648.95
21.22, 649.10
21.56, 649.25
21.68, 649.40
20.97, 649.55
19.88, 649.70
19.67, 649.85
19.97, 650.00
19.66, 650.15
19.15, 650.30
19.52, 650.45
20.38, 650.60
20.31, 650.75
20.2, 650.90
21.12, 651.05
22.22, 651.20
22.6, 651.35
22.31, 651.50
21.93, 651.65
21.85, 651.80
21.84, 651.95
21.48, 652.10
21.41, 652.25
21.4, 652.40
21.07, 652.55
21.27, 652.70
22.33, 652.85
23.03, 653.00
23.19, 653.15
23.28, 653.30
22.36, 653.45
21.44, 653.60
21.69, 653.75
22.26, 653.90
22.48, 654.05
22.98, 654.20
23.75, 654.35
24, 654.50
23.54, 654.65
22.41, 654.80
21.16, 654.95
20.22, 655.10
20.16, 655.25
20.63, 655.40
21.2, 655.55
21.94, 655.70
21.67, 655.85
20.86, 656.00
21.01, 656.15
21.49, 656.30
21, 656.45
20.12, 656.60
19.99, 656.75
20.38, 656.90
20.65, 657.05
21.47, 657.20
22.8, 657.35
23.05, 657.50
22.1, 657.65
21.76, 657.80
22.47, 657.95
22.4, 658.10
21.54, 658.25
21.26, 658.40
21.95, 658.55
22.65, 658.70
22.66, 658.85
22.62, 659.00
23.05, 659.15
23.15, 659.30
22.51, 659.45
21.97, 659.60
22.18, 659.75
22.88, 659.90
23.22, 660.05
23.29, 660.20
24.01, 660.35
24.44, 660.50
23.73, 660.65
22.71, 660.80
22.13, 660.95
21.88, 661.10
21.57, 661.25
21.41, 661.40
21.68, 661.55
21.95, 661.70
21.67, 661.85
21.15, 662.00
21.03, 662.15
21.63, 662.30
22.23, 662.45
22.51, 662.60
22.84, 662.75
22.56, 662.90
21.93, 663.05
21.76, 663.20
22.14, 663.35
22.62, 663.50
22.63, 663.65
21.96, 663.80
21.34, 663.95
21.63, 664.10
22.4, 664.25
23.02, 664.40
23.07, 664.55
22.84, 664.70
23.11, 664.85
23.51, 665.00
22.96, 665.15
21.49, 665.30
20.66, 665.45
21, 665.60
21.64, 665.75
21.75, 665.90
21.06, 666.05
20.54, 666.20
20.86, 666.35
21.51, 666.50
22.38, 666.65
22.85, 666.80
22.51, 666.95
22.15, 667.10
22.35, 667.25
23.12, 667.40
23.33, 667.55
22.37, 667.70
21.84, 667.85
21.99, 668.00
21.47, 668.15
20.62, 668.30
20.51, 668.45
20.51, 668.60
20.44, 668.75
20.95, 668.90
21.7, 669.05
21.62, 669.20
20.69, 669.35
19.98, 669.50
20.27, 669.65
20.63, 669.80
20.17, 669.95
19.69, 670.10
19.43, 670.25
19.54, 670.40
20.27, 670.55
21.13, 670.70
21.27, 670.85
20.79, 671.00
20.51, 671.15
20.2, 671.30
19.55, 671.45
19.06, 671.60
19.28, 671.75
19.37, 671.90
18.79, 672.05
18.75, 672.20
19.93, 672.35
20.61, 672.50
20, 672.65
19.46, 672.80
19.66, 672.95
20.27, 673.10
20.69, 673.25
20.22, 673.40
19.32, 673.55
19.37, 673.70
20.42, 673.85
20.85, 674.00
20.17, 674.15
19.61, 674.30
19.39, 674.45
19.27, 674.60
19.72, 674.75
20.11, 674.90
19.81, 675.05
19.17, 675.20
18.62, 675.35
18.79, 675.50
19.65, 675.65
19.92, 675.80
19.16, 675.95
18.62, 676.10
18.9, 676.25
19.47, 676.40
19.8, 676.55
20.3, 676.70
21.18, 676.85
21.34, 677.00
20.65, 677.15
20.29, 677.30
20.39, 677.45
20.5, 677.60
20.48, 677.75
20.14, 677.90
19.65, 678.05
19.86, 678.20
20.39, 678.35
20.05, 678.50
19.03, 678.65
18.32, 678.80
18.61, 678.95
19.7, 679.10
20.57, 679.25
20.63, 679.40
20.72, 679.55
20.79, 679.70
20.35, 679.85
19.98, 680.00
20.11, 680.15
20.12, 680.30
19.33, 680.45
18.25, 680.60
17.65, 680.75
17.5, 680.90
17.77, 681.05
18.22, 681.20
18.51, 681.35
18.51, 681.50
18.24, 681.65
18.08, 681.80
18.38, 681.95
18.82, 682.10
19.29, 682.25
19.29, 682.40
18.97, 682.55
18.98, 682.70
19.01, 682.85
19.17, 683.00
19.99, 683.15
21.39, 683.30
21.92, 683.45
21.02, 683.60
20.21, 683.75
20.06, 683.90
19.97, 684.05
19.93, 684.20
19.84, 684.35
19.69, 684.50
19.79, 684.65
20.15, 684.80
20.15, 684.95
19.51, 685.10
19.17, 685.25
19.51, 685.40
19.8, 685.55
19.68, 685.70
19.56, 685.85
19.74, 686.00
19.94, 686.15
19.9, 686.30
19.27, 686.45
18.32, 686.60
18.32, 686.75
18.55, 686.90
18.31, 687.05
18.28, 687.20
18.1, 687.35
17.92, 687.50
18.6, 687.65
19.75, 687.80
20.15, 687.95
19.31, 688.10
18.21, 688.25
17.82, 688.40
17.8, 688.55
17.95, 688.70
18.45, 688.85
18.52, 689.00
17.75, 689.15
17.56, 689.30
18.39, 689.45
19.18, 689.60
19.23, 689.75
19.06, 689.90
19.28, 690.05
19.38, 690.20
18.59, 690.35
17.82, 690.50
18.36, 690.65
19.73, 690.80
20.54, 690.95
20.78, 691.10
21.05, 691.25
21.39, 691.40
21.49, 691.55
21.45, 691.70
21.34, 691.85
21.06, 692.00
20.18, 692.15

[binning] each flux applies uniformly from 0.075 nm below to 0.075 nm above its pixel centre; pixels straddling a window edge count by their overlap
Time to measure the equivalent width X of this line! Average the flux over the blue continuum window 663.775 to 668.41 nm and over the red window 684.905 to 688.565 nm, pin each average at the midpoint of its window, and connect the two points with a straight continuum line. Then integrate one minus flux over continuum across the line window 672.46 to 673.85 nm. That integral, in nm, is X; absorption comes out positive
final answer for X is 0.069 nm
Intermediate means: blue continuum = 22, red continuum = 19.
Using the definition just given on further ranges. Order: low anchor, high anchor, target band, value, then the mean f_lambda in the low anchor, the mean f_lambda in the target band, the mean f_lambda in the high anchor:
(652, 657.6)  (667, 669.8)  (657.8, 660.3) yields -0.09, 21.8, 22.5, 21.4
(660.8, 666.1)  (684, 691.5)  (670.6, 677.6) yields 0.30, 22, 19.9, 19.2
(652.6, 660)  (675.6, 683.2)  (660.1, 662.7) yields -0.11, 22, 22.3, 19.5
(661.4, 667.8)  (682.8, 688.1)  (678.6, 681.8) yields 0.16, 22.1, 19.2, 19.6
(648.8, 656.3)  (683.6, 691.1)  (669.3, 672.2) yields 0.04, 21.5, 20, 19.1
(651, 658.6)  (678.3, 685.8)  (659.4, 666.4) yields -0.35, 21.8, 22.2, 19.5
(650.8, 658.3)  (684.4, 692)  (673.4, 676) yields 0.08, 21.8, 19.6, 19.3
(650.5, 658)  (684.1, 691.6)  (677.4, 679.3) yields 0.01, 21.7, 19.8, 19.2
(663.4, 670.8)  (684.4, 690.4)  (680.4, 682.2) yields 0.13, 21.6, 18.3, 19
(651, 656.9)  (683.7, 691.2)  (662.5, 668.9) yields -0.34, 21.8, 22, 19.1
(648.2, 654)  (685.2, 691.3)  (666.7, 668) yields -0.14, 21.3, 22.5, 19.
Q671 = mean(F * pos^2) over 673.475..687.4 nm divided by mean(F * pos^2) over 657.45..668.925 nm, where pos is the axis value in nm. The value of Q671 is 0.93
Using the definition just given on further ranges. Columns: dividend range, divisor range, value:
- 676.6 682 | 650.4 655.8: 0.97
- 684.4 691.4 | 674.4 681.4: 1.00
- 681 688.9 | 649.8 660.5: 0.96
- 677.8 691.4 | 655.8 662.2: 0.94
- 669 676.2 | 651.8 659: 0.96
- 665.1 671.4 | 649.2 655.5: 1.03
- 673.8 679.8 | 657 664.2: 0.94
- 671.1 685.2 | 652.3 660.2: 0.95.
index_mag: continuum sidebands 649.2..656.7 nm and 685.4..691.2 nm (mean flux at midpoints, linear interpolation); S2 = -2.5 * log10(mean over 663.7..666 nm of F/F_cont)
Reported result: -0.08 mag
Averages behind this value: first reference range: 21.5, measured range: 22.2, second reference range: 18.9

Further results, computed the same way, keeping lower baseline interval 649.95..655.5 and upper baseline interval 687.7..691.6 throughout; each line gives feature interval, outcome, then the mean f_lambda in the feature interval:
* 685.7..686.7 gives -0.005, 19.4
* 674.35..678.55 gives 0.010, 19.8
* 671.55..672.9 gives 0.045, 19.5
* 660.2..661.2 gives -0.099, 23.1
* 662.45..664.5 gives -0.068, 22.3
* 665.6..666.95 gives -0.045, 21.6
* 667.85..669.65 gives -0.022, 21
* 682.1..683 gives 0.029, 19.1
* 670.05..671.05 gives 0.006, 20.3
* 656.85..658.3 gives -0.029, 21.9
